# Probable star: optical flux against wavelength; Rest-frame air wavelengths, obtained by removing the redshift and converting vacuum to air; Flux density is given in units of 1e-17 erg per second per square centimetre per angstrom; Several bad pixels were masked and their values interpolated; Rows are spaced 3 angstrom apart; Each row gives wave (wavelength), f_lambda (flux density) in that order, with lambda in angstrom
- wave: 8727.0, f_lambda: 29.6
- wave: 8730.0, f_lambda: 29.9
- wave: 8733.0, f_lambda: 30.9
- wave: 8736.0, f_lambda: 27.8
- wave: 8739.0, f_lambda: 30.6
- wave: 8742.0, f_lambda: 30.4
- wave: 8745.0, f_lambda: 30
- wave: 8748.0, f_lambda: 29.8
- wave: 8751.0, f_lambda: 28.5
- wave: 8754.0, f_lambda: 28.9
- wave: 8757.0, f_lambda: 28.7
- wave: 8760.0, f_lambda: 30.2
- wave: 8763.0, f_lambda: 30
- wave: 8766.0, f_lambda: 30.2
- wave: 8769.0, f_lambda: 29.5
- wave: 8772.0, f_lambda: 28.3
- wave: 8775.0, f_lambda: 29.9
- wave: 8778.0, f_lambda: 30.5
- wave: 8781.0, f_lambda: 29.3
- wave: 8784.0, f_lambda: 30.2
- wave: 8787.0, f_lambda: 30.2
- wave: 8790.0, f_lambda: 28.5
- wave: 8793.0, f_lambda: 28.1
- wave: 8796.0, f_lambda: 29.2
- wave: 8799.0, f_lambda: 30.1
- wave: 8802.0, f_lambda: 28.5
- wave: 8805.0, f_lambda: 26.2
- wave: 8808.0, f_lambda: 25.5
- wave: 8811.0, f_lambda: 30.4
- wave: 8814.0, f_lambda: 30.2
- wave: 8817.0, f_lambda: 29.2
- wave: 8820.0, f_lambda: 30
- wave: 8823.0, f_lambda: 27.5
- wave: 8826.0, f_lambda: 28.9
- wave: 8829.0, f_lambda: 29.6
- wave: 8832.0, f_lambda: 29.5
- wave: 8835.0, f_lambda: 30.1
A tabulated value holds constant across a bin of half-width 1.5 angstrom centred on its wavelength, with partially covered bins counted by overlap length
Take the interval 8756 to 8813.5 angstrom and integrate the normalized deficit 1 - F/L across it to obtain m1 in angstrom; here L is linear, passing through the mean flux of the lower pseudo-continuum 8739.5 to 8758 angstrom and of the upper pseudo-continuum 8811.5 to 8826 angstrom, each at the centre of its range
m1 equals 0.4 angstrom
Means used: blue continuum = 29.5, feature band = 29.2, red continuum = 29.3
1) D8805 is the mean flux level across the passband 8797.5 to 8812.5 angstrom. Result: 28.1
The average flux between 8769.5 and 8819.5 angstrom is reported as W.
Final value 29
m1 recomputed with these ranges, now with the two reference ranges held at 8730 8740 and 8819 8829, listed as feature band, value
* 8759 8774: -0.1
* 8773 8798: -0.2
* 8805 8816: 0.2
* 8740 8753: 0.0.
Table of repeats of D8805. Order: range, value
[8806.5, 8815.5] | 28.7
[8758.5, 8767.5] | 30.1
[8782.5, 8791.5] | 29.6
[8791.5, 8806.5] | 28.4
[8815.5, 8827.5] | 28.9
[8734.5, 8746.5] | 29.7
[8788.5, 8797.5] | 28.6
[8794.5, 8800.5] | 29.7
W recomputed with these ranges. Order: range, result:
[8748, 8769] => 29.5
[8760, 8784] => 29.7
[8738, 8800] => 29.6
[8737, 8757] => 29.6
